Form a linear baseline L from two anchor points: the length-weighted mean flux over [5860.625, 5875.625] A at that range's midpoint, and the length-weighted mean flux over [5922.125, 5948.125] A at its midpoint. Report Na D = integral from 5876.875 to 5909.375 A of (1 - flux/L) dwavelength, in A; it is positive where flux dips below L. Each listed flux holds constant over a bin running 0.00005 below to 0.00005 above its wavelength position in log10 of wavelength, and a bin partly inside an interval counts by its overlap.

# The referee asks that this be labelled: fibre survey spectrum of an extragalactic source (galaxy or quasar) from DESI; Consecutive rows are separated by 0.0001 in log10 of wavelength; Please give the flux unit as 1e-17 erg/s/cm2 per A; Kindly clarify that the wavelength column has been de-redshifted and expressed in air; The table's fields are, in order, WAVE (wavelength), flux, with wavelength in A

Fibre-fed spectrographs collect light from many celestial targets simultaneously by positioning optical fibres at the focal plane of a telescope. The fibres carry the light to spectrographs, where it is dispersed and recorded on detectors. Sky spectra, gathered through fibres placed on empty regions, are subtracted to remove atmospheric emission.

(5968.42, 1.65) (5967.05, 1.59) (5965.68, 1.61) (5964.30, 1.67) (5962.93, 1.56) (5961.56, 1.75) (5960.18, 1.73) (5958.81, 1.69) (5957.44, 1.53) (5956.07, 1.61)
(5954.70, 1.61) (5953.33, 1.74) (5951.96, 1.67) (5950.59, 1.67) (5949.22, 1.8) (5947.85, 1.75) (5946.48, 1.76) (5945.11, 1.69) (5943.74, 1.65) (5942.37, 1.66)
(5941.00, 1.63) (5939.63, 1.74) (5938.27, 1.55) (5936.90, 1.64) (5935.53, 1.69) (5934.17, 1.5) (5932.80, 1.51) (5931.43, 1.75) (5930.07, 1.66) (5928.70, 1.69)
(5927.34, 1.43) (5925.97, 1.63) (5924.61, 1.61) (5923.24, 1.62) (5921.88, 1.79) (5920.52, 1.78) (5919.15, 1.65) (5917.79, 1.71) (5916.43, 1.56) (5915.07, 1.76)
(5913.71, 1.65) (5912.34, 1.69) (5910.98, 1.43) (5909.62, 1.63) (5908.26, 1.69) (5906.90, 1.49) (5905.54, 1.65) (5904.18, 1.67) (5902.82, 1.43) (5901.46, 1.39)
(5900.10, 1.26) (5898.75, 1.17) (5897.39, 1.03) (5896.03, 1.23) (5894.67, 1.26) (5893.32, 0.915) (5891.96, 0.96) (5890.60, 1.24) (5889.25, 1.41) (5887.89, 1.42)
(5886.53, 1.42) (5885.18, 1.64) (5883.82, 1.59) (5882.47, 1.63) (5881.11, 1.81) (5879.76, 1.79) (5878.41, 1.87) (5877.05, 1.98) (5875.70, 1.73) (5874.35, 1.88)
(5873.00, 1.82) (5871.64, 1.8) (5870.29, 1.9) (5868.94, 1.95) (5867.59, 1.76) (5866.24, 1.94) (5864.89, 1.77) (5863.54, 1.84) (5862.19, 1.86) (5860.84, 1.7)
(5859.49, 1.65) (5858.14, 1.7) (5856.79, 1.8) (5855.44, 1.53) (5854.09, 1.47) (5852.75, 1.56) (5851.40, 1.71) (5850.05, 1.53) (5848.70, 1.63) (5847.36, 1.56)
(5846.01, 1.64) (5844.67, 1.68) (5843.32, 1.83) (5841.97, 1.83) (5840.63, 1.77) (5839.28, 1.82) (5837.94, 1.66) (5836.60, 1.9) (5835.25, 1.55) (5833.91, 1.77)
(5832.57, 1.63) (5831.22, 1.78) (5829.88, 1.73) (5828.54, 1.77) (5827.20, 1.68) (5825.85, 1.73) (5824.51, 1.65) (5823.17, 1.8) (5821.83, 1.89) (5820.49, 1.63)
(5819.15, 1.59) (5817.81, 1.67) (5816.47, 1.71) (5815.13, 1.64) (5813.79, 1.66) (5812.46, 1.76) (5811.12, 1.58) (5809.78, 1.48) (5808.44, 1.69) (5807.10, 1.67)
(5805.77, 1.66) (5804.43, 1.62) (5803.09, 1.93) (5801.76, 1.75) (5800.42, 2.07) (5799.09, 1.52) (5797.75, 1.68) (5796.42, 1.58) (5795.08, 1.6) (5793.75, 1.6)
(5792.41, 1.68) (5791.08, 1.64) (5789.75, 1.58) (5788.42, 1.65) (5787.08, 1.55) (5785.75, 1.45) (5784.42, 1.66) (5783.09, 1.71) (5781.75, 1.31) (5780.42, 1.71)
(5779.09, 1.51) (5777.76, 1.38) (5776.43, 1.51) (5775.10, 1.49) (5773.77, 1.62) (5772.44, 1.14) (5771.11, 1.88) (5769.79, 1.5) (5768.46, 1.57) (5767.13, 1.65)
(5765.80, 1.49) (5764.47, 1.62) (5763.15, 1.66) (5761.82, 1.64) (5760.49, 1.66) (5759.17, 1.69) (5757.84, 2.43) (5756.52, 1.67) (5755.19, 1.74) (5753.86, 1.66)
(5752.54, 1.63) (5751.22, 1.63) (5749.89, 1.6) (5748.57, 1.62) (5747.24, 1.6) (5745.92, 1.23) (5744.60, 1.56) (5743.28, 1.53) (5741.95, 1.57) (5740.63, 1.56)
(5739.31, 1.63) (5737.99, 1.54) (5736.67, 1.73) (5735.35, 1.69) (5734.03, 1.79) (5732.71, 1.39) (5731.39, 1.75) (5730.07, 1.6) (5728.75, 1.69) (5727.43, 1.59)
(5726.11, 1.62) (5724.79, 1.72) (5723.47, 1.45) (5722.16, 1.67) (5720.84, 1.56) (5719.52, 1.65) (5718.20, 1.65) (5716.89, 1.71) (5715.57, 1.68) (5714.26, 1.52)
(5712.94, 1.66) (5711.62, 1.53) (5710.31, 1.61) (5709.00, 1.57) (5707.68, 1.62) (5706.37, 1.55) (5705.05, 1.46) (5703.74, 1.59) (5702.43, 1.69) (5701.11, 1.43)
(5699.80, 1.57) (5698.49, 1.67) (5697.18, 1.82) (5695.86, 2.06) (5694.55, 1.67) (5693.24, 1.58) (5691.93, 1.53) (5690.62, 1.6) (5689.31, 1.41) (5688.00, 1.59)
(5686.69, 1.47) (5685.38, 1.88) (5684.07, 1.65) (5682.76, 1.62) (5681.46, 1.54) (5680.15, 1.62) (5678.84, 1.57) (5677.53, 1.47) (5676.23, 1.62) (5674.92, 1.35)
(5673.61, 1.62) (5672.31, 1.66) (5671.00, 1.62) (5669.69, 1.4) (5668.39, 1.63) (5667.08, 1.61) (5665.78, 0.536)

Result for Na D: 5.8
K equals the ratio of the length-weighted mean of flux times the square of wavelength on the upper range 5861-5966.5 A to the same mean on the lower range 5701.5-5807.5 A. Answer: 1.1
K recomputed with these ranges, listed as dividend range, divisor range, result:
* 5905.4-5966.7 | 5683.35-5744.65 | 1.10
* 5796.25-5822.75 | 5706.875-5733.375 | 1.08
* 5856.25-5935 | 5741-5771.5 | 1.02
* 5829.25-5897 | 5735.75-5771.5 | 1.05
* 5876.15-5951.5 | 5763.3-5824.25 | 1.01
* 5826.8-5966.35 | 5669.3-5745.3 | 1.09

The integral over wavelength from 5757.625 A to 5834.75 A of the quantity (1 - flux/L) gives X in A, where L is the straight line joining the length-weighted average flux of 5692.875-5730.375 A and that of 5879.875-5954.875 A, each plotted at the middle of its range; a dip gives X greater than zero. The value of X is -2.41 A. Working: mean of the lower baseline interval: 1.63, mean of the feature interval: 1.65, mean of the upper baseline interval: 1.56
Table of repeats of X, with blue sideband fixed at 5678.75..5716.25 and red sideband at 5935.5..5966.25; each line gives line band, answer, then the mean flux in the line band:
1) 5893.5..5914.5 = 2.8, 1.43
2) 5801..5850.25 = -1.8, 1.7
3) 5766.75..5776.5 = 0.5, 1.54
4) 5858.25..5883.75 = -2.4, 1.81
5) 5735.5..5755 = 0.5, 1.59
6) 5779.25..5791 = 0.4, 1.58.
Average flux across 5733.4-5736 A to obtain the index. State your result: 1.74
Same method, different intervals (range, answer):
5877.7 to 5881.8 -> 1.82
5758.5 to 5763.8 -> 1.66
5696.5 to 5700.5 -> 1.68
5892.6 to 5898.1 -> 1.11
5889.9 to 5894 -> 1.04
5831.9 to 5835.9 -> 1.65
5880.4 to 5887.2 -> 1.62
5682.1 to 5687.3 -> 1.66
